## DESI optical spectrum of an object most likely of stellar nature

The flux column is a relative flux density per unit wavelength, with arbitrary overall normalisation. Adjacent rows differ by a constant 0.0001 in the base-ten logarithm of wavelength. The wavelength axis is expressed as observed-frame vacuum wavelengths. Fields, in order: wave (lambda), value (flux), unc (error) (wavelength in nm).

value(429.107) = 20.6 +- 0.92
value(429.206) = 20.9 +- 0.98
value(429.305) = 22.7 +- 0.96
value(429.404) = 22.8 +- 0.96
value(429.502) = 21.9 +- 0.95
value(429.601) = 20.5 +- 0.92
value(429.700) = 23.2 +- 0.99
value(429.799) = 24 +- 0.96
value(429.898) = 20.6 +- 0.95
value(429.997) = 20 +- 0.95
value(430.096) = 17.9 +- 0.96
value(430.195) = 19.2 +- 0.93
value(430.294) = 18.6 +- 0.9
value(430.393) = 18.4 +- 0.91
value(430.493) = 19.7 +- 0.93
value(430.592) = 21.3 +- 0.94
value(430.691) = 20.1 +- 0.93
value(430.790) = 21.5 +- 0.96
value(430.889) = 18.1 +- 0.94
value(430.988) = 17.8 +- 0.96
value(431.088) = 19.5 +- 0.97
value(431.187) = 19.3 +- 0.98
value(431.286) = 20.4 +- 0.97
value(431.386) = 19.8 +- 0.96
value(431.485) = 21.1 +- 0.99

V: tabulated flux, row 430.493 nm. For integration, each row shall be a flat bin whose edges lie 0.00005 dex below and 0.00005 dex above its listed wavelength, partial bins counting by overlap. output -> 19.7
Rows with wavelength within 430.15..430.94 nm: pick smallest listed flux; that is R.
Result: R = 18.1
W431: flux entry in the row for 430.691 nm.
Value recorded 20.1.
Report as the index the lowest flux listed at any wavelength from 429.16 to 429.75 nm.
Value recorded 20.5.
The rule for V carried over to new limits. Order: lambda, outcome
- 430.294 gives 18.6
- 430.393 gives 18.4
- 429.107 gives 20.6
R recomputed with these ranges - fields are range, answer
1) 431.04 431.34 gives 19.3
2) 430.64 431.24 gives 17.8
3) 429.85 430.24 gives 17.9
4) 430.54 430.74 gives 20.1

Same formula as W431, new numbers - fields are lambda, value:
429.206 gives 20.9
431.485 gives 21.1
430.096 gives 17.9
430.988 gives 17.8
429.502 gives 21.9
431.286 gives 20.4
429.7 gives 23.2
